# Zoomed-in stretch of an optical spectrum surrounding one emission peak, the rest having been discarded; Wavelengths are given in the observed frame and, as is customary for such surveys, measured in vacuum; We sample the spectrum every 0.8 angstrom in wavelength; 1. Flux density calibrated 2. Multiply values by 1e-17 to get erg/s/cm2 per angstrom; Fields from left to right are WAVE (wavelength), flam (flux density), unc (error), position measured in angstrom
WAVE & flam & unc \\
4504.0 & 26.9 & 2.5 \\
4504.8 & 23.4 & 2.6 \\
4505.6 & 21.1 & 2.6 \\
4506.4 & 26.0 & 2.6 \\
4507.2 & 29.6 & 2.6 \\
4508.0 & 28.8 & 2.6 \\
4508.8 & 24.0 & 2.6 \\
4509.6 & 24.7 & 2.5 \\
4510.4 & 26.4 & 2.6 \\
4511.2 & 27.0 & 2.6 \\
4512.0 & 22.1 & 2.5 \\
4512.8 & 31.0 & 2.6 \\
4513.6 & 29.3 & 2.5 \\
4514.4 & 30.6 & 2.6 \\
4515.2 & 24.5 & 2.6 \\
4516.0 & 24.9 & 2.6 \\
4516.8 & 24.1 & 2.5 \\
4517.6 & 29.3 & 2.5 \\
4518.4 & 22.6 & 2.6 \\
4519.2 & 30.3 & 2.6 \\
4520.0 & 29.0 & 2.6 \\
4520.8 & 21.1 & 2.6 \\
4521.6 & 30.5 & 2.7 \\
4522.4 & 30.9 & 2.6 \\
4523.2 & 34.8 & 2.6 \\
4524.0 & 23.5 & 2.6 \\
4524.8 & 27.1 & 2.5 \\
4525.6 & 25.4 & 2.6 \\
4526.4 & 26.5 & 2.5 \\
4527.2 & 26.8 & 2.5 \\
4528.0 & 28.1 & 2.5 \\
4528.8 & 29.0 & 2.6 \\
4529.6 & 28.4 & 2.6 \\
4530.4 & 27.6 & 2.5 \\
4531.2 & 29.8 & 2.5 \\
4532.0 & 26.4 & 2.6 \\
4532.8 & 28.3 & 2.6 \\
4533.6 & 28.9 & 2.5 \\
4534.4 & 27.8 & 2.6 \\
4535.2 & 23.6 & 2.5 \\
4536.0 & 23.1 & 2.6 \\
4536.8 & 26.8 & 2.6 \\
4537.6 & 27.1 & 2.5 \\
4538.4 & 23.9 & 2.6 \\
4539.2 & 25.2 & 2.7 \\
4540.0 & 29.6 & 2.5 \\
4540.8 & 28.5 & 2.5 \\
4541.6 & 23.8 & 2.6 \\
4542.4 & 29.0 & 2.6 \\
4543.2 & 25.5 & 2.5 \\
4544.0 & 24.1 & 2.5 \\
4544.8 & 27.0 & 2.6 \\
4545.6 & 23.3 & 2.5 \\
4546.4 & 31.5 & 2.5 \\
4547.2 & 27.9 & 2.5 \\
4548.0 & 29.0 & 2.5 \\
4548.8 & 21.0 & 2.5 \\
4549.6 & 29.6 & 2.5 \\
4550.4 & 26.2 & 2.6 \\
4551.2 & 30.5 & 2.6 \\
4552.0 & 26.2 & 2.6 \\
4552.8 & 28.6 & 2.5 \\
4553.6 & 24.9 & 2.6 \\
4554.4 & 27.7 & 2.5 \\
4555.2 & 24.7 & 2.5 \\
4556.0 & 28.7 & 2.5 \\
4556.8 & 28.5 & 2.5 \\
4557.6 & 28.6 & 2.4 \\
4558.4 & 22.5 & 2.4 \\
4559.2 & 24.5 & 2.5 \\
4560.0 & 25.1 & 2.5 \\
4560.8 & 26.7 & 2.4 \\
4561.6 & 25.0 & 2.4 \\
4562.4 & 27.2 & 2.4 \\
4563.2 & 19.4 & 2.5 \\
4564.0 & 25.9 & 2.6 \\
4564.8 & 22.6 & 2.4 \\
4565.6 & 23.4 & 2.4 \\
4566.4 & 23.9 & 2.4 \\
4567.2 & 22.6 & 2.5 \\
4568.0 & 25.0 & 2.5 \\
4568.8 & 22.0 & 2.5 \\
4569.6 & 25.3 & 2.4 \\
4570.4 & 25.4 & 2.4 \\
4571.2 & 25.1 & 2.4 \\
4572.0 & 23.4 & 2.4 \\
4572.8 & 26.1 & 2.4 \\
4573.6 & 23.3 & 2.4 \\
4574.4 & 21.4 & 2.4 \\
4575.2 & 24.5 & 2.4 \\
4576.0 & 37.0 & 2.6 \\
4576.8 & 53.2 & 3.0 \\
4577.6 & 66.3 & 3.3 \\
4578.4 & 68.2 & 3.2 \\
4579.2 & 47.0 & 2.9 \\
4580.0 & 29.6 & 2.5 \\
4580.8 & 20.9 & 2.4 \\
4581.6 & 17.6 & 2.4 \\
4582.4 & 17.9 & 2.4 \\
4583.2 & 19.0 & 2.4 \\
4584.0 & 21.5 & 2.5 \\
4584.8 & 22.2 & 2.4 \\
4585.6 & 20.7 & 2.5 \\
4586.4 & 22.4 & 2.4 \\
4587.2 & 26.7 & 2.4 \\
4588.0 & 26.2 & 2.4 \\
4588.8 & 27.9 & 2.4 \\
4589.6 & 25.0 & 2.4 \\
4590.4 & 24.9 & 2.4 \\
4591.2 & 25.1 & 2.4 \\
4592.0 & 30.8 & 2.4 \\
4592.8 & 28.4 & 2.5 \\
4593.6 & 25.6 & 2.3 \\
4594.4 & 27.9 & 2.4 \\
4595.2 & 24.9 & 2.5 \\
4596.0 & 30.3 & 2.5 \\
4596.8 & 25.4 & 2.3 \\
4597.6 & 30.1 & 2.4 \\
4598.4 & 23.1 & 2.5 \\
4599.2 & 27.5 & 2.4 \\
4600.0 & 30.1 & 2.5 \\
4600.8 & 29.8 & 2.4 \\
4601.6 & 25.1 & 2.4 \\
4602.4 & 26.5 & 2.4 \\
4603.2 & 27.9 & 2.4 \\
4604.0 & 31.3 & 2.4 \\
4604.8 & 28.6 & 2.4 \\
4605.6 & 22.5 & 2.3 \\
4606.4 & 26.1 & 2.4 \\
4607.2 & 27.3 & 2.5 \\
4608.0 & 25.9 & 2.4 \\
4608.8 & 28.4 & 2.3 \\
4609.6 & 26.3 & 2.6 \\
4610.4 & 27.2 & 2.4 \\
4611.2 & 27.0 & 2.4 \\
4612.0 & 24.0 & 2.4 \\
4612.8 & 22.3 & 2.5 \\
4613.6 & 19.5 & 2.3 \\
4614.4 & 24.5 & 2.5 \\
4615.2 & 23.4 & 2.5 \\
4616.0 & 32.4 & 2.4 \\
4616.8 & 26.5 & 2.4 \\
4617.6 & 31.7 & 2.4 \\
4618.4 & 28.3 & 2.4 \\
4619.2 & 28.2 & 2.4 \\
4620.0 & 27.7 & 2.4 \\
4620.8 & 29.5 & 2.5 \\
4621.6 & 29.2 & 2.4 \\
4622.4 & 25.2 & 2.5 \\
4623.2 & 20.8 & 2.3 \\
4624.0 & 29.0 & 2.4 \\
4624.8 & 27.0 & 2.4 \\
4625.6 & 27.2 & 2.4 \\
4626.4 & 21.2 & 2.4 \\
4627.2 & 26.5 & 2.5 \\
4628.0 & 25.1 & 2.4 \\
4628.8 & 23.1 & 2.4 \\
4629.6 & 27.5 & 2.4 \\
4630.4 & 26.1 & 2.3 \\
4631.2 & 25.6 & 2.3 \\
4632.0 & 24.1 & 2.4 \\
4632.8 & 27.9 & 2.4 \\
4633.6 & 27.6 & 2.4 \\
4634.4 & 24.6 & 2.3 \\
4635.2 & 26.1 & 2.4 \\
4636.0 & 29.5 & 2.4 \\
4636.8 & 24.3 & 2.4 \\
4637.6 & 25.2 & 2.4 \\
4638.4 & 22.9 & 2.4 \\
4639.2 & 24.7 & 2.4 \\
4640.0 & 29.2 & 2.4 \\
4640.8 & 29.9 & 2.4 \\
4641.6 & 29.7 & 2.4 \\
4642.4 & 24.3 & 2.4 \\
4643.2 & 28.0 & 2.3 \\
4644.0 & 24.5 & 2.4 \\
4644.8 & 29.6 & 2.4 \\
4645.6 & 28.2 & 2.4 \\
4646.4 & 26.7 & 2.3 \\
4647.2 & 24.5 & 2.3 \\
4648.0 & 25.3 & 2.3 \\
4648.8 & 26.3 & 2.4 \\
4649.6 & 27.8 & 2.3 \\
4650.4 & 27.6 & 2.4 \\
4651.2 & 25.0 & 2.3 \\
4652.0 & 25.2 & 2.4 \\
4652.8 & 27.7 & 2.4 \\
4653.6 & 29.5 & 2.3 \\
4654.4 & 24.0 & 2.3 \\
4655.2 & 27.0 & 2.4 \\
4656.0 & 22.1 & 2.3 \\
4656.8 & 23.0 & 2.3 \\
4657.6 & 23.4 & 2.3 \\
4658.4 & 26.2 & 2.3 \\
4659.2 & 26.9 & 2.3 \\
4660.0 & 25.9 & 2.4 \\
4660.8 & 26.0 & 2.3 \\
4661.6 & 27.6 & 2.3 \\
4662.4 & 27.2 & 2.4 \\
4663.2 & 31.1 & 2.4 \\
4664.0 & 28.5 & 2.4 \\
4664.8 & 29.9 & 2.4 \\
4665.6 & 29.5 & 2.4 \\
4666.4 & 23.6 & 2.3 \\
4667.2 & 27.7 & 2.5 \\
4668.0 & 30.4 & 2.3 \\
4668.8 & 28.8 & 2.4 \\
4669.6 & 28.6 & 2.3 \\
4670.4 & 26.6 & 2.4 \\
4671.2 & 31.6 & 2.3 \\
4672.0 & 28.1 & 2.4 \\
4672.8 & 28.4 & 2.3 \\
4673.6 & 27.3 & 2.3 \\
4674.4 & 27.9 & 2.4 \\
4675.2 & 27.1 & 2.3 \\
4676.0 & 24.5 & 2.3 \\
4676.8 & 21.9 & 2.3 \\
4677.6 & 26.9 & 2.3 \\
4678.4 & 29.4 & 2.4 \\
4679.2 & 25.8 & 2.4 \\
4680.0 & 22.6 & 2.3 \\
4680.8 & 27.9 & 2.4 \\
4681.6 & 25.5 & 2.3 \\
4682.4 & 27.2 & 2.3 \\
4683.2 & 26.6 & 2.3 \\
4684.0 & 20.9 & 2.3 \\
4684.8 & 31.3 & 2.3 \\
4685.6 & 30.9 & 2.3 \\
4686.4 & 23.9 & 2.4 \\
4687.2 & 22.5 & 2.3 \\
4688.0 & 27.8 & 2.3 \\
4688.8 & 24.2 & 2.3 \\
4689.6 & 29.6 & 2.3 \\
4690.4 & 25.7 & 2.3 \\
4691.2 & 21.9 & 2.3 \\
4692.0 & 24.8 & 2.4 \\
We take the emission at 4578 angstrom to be H-gamma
